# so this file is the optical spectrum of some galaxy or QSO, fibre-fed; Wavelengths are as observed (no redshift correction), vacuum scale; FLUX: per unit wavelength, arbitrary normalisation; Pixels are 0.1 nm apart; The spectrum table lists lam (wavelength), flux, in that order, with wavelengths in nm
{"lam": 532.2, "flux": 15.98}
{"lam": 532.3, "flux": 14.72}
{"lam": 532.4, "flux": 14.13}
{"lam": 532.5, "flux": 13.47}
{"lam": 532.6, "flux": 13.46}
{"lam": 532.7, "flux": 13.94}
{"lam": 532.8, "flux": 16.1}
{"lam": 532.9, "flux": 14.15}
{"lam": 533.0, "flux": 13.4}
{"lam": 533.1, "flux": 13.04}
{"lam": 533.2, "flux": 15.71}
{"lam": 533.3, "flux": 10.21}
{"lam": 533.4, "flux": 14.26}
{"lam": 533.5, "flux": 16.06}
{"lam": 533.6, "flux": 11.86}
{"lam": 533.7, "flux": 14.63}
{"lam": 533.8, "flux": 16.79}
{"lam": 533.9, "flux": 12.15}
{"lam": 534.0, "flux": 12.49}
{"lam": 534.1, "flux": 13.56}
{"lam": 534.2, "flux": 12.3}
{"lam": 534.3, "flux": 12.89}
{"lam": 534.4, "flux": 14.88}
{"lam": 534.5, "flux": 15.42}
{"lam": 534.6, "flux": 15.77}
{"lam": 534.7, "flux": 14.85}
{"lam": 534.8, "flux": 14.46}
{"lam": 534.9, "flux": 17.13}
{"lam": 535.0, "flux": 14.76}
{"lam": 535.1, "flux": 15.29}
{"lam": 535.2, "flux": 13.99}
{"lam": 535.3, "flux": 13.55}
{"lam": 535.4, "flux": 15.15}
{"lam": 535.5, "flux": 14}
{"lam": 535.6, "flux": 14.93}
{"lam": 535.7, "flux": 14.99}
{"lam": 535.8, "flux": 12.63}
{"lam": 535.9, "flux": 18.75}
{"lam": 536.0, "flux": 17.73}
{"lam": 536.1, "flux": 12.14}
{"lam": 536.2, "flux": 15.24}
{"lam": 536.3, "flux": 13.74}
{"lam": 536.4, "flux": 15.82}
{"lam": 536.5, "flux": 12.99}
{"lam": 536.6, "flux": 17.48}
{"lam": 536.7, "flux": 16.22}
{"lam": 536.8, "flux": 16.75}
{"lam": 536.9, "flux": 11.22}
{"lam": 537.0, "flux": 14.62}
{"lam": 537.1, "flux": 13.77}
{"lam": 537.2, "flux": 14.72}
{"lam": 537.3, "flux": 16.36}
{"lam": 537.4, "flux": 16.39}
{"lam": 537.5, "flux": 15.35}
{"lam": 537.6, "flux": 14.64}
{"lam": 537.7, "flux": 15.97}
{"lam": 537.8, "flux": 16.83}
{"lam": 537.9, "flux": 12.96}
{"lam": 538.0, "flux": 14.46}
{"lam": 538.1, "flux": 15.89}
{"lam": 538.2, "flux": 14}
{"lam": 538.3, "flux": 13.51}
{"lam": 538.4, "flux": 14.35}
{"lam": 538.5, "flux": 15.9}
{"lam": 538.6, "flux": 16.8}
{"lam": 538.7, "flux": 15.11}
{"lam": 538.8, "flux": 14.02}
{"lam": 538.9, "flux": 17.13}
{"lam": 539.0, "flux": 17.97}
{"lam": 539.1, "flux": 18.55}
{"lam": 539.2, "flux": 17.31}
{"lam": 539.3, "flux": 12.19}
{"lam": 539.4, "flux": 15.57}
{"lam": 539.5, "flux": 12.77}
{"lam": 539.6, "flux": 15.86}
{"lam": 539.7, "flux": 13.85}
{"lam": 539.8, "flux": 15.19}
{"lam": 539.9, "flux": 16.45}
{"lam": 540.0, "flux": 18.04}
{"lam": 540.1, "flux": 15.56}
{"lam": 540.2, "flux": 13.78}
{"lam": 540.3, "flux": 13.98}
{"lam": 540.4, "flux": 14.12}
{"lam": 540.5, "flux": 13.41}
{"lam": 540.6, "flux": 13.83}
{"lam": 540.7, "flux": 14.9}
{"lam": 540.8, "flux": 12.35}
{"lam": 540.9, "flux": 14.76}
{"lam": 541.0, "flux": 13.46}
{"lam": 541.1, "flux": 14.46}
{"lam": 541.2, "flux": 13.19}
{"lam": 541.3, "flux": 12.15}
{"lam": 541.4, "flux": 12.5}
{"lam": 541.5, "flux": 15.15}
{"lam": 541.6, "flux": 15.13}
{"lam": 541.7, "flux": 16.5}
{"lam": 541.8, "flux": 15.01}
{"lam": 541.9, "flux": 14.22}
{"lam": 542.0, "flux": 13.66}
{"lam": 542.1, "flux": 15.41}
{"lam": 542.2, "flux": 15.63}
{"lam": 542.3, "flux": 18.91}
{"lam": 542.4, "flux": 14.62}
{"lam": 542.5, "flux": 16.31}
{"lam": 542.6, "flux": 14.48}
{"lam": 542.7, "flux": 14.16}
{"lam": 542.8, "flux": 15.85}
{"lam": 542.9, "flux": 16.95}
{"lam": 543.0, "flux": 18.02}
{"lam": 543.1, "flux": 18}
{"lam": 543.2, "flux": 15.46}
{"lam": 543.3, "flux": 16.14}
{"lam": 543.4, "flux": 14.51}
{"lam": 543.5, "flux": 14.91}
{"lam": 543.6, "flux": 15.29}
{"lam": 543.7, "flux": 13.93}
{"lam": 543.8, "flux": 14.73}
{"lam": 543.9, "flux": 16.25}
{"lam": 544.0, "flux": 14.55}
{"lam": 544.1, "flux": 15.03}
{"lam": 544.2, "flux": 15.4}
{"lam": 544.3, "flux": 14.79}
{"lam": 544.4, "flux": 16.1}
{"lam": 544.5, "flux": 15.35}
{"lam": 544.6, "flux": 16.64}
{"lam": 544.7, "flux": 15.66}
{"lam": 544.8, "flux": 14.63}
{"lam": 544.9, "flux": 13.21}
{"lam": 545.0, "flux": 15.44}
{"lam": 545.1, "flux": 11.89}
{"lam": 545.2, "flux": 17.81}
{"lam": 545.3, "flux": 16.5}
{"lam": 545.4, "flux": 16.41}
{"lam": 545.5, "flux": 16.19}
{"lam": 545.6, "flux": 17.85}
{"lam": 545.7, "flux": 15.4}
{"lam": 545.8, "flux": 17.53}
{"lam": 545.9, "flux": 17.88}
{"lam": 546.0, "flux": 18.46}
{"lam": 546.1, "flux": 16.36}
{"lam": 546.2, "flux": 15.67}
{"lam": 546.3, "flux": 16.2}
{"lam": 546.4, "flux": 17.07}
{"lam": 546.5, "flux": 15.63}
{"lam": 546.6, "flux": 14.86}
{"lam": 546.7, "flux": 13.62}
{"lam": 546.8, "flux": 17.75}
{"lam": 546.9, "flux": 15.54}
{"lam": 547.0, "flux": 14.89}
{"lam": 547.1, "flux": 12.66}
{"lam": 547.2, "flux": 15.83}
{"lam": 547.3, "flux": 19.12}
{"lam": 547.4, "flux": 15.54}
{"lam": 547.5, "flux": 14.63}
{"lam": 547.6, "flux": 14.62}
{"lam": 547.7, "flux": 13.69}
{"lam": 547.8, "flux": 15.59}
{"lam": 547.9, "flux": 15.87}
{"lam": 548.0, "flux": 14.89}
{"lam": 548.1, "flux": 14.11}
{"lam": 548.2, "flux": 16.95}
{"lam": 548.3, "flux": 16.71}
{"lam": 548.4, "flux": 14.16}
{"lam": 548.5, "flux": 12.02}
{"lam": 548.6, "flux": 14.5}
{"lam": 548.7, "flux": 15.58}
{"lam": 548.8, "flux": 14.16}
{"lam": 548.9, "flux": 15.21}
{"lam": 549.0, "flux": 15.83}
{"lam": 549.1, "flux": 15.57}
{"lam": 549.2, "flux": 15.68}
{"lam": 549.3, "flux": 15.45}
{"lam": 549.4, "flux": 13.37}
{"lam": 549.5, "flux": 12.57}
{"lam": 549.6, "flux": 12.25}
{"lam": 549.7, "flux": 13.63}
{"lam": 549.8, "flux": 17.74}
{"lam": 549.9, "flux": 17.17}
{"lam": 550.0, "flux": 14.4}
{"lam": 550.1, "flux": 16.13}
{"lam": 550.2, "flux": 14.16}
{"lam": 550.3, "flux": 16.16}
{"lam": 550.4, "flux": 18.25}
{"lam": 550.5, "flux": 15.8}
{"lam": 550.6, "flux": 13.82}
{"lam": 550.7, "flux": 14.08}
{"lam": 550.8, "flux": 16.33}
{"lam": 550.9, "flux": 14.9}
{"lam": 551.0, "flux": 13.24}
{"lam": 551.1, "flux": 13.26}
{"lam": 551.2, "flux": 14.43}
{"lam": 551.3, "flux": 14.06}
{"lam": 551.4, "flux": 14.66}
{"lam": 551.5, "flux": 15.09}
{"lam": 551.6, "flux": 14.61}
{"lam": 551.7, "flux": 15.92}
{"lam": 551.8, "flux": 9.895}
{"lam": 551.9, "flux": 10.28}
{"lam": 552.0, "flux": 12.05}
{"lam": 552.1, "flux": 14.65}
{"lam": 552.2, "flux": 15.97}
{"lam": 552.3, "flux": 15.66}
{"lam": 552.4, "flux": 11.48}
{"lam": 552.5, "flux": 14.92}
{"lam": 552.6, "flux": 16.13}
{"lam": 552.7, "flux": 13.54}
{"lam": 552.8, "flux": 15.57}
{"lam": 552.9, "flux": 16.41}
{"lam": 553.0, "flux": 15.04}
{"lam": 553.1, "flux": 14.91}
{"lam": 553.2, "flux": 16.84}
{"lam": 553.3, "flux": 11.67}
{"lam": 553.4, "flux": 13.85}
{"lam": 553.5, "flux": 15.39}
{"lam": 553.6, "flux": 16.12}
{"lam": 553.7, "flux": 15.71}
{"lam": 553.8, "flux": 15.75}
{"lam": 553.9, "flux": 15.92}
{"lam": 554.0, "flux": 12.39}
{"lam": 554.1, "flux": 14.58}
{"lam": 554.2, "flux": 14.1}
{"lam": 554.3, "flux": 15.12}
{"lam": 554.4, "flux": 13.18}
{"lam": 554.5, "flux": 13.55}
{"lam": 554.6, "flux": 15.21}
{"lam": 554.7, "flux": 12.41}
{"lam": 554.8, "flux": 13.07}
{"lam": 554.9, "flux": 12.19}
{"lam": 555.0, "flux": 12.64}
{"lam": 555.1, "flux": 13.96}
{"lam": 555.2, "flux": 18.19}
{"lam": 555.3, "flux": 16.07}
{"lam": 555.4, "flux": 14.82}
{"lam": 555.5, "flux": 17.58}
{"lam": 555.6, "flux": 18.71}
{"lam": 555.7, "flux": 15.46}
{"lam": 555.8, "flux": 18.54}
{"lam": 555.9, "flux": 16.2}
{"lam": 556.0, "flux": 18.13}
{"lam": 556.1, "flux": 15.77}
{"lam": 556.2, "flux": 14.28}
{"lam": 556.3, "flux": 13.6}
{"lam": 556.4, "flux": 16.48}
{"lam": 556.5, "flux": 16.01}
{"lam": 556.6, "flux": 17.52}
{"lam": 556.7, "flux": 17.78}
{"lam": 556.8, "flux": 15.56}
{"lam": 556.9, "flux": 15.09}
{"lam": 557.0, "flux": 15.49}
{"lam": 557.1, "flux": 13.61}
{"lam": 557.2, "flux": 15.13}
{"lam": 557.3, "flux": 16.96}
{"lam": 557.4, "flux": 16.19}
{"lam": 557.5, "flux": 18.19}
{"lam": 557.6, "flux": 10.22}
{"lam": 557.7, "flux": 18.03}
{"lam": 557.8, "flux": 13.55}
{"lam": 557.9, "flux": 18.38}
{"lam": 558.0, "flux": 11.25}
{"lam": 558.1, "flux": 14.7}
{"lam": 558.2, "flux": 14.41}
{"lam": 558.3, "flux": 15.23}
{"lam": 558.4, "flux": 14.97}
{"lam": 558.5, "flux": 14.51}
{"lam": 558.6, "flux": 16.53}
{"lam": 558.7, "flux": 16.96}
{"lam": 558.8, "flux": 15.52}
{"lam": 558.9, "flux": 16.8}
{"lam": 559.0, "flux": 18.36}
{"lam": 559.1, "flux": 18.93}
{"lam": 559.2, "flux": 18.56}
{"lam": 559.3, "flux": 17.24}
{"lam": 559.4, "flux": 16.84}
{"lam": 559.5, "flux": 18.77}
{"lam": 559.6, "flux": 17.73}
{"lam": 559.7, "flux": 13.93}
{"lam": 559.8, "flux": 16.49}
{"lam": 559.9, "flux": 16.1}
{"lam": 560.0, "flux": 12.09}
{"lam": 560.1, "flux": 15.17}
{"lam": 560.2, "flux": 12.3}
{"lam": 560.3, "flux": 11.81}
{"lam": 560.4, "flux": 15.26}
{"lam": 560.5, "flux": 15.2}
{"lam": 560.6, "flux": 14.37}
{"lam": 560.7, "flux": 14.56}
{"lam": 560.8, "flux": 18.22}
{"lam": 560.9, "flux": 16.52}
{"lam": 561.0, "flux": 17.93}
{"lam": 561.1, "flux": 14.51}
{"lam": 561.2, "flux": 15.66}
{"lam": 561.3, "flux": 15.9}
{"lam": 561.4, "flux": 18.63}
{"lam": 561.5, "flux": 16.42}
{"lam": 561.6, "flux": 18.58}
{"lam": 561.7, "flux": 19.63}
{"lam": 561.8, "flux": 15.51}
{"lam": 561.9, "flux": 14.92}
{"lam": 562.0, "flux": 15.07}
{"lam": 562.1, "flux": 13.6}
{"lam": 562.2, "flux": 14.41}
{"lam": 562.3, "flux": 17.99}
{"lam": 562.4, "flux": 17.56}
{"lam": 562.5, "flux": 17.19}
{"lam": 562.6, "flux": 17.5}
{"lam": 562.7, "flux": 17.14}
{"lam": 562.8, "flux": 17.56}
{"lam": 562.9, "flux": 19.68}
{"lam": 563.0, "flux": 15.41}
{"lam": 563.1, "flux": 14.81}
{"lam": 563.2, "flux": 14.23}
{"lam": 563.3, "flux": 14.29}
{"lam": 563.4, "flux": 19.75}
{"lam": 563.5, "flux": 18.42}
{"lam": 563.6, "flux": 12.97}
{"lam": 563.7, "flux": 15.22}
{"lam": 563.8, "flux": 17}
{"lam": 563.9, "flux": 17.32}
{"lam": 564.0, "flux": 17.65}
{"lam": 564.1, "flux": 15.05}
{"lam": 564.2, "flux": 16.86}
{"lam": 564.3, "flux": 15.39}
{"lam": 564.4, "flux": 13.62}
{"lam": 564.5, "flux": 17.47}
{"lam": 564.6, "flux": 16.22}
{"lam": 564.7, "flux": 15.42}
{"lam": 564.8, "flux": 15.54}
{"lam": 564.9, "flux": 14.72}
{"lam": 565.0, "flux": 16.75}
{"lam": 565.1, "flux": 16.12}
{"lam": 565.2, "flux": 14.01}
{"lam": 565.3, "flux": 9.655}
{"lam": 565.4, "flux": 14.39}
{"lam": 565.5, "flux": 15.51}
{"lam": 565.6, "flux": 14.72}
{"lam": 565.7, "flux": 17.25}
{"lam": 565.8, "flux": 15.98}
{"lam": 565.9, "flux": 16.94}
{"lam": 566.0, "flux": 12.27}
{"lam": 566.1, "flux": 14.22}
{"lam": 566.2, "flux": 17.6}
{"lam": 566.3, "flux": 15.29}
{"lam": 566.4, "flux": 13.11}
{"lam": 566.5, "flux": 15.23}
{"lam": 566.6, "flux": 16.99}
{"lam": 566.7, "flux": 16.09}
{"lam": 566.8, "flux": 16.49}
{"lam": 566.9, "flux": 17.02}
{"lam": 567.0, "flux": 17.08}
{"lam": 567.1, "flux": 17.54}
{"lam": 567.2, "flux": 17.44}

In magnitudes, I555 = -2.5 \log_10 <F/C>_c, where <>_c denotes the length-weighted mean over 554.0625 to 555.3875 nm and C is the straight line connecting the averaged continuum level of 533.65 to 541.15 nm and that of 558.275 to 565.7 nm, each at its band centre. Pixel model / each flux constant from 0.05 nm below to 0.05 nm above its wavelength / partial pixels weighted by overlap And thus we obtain 0.11 mag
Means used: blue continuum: 14.9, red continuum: 16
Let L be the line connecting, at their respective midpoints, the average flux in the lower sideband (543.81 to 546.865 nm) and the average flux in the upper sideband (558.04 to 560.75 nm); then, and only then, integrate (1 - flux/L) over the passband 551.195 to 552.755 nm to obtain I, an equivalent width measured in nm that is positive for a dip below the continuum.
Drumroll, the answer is 0.179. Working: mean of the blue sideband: 15.9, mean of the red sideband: 15.7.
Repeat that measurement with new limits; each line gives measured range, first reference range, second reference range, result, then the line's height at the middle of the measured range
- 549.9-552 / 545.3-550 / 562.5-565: 0.156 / 15.6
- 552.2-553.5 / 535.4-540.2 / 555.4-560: 0.092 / 15.9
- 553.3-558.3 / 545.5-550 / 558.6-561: 0.200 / 15.8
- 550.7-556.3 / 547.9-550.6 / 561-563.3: 0.294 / 15.5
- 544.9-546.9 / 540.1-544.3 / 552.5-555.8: -0.164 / 14.9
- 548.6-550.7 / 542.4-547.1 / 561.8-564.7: 0.098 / 15.8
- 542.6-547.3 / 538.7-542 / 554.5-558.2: -0.243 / 15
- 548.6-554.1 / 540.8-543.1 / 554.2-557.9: 0.215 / 15.3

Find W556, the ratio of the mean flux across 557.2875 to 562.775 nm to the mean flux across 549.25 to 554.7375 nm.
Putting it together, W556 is 1.10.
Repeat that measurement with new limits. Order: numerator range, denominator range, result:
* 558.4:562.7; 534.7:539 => 1.07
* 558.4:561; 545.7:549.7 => 1.04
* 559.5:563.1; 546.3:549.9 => 1.06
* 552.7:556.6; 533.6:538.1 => 1.03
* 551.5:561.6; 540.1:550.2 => 1.01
